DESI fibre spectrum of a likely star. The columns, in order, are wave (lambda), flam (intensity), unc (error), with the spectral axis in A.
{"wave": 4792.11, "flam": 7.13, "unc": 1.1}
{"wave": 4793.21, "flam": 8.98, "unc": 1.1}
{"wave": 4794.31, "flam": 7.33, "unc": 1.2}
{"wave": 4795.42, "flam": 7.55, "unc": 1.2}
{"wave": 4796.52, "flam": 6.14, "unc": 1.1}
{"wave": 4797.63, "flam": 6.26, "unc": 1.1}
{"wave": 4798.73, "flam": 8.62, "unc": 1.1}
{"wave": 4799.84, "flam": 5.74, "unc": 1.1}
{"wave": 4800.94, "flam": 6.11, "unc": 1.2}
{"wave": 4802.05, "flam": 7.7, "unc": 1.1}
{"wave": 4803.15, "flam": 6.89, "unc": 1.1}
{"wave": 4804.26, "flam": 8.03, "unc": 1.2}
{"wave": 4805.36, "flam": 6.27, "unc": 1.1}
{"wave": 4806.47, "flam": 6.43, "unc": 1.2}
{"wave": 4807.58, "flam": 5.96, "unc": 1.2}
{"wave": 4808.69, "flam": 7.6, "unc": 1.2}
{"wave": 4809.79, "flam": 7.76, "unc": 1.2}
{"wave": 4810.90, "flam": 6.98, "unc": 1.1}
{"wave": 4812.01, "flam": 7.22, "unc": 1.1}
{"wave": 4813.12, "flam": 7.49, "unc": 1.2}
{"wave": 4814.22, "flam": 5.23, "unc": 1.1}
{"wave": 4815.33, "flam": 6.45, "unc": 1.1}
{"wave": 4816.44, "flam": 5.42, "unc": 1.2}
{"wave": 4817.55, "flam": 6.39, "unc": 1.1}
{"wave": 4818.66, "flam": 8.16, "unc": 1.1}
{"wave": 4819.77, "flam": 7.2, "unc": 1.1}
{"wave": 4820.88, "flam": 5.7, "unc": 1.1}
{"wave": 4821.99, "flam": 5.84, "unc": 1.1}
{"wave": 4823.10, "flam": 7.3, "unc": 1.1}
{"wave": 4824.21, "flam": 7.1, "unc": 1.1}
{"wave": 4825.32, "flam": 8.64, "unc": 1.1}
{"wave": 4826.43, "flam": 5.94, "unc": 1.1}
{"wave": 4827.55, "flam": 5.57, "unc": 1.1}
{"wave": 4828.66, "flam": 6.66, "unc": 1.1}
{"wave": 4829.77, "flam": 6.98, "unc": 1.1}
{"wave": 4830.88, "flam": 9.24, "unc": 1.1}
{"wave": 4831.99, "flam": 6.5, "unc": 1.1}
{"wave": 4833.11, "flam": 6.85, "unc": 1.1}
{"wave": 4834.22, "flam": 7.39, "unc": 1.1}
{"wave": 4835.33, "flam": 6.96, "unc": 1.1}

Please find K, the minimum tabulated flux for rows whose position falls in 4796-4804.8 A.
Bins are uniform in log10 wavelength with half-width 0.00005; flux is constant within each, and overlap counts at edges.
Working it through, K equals 5.74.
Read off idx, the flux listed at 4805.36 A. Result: 6.27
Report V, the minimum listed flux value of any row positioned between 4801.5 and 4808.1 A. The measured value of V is 5.96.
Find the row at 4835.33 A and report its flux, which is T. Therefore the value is 6.96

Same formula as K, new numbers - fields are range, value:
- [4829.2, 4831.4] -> 6.98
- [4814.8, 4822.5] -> 5.42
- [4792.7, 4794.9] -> 7.33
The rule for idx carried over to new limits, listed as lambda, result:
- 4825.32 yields 8.64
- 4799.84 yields 5.74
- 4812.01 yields 7.22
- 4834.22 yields 7.39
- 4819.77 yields 7.2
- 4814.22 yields 5.23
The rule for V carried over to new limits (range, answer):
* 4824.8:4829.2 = 5.57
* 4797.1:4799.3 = 6.26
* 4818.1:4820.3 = 7.2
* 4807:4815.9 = 5.23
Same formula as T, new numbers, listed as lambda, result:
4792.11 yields 7.13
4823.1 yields 7.3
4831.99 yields 6.5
